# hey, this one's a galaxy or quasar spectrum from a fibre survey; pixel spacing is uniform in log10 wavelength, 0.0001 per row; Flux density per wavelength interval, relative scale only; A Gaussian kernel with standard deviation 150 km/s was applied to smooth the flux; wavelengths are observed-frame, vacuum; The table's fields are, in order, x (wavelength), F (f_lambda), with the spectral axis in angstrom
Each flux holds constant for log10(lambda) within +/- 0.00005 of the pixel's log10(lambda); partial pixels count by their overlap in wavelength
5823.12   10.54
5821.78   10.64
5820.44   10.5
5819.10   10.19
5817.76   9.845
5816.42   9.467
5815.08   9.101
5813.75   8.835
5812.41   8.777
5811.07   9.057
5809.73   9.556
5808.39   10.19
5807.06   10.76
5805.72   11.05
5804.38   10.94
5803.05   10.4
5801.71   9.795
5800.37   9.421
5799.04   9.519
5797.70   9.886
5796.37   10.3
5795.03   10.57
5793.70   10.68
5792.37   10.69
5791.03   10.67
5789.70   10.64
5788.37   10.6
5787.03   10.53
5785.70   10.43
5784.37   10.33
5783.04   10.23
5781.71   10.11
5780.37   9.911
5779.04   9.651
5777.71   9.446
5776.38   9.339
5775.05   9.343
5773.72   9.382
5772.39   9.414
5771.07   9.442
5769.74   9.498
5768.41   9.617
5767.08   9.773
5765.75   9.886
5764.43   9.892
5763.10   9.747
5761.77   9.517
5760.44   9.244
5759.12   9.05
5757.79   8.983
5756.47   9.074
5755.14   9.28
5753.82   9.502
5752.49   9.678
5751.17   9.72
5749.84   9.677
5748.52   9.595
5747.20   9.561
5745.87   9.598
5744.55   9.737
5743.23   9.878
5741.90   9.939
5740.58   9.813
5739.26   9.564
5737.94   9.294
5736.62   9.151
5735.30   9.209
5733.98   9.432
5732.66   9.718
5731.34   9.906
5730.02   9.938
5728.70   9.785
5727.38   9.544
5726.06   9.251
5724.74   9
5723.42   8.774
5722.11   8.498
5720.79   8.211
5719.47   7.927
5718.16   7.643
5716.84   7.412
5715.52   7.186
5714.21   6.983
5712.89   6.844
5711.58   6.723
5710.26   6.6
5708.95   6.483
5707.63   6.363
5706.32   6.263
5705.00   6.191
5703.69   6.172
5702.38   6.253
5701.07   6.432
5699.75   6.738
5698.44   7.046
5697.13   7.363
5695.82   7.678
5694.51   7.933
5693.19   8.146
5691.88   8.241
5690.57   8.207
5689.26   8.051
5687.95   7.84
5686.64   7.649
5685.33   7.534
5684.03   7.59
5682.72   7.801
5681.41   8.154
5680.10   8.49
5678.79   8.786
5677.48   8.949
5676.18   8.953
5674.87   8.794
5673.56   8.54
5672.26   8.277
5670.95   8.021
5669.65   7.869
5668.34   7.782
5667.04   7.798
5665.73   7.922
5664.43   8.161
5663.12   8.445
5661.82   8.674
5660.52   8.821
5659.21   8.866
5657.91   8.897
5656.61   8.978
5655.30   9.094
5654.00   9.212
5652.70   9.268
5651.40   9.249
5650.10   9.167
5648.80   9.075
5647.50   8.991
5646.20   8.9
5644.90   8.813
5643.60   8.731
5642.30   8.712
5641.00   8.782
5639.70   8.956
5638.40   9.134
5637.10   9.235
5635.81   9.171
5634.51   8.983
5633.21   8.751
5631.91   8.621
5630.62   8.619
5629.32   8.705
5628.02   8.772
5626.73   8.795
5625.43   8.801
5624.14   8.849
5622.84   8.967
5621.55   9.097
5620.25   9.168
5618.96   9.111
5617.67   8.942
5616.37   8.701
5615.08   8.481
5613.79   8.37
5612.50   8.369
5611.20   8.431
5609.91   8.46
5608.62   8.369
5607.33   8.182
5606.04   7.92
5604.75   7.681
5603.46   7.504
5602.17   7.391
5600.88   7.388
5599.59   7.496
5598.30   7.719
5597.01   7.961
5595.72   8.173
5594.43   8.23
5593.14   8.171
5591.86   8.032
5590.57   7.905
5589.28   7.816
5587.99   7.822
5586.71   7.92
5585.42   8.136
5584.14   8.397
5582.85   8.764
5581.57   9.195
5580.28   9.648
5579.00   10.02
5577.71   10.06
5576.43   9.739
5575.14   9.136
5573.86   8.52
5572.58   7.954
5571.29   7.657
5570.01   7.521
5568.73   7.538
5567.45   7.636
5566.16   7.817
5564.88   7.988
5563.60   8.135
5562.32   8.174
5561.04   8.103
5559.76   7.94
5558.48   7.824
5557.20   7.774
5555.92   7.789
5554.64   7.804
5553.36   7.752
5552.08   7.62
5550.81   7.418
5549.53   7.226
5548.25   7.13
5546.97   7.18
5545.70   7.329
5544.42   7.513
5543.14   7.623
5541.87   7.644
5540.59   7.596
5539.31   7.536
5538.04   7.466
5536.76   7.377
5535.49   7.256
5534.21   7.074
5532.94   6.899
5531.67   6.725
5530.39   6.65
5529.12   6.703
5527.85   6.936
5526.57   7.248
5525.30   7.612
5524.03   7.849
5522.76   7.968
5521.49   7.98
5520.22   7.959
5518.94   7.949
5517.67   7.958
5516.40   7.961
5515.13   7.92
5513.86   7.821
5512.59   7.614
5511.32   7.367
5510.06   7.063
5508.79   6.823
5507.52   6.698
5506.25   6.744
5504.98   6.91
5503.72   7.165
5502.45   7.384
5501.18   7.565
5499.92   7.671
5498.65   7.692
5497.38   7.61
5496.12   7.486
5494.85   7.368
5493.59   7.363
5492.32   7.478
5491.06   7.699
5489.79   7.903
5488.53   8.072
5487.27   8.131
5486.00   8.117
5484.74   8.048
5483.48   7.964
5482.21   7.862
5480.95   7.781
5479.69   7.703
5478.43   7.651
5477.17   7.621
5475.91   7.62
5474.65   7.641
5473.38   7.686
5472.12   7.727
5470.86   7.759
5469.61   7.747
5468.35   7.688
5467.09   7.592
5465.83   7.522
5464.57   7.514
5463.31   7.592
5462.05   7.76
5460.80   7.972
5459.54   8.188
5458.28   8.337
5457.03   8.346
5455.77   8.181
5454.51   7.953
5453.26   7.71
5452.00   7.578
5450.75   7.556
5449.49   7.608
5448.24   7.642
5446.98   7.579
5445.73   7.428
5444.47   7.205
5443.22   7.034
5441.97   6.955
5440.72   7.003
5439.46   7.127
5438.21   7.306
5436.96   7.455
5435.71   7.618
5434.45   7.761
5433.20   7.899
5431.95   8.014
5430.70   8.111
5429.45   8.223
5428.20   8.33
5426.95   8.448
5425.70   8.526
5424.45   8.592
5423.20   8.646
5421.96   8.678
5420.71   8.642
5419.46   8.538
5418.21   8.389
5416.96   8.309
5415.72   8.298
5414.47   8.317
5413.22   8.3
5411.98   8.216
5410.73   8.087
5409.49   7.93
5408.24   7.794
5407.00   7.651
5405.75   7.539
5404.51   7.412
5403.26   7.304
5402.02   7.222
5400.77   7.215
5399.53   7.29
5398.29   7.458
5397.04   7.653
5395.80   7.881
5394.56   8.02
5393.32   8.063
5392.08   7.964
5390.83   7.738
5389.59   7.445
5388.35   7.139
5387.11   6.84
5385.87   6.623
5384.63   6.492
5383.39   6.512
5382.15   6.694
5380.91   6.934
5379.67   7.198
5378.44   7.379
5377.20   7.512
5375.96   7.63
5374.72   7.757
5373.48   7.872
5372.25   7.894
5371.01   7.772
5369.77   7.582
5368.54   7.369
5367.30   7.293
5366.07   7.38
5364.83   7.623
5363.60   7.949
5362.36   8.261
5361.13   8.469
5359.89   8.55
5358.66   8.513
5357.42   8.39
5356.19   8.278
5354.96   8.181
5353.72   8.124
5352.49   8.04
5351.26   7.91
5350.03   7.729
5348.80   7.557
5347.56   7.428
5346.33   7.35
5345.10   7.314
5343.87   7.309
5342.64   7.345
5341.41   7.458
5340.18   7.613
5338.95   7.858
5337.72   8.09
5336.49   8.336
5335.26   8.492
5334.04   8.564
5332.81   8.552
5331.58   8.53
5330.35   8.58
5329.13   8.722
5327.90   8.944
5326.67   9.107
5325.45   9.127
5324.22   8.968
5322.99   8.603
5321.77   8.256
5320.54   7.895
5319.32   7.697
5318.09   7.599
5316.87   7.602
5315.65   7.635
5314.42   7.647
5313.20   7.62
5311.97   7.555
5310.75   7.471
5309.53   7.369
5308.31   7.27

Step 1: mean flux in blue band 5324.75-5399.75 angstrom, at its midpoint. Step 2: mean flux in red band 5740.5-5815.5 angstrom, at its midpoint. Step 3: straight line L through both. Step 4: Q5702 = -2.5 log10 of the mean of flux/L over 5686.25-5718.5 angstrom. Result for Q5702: 0.31 mag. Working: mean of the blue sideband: 7.8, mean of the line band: 7.13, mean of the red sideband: 9.81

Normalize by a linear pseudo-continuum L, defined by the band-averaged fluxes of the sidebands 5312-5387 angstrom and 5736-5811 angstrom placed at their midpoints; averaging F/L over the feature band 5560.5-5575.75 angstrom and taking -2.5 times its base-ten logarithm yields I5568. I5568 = 0.11 mag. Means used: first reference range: 7.85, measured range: 8.01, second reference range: 9.84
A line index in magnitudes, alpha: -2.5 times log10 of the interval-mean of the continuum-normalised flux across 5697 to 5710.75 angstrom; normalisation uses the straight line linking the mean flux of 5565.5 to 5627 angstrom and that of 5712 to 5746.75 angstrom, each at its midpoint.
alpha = 0.330 mag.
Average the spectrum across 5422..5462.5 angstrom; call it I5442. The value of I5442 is 7.83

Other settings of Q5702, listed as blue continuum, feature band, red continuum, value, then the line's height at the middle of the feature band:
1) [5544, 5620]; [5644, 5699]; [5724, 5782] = 0.06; 8.87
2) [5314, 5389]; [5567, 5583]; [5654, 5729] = -0.11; 7.88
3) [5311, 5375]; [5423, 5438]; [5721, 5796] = 0.03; 8.36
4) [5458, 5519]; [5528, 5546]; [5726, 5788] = 0.11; 8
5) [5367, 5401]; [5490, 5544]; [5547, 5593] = 0.07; 7.94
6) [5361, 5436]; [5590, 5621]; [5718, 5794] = 0.08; 8.82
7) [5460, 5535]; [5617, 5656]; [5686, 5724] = -0.21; 7.38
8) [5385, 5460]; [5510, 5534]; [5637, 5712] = 0.06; 7.92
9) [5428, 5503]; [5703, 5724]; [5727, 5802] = 0.30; 9.41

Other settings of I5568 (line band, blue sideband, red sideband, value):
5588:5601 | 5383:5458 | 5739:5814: 0.113 mag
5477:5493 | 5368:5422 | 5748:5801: 0.041 mag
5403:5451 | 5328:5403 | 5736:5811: 0.020 mag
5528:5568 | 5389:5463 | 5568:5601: 0.102 mag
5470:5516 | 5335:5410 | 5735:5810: 0.098 mag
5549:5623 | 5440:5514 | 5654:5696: -0.032 mag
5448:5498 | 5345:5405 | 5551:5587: 0.025 mag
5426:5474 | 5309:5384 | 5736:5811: 0.086 mag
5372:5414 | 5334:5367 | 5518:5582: 0.057 mag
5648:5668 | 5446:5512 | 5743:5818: 0.020 mag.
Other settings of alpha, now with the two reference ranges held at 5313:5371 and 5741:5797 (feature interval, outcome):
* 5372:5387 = 0.14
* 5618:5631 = 0.04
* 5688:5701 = 0.23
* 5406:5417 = 0.03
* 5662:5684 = 0.14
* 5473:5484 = 0.12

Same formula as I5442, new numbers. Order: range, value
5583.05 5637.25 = 8.37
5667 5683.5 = 8.34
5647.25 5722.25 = 7.91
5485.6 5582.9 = 7.73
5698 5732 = 7.63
